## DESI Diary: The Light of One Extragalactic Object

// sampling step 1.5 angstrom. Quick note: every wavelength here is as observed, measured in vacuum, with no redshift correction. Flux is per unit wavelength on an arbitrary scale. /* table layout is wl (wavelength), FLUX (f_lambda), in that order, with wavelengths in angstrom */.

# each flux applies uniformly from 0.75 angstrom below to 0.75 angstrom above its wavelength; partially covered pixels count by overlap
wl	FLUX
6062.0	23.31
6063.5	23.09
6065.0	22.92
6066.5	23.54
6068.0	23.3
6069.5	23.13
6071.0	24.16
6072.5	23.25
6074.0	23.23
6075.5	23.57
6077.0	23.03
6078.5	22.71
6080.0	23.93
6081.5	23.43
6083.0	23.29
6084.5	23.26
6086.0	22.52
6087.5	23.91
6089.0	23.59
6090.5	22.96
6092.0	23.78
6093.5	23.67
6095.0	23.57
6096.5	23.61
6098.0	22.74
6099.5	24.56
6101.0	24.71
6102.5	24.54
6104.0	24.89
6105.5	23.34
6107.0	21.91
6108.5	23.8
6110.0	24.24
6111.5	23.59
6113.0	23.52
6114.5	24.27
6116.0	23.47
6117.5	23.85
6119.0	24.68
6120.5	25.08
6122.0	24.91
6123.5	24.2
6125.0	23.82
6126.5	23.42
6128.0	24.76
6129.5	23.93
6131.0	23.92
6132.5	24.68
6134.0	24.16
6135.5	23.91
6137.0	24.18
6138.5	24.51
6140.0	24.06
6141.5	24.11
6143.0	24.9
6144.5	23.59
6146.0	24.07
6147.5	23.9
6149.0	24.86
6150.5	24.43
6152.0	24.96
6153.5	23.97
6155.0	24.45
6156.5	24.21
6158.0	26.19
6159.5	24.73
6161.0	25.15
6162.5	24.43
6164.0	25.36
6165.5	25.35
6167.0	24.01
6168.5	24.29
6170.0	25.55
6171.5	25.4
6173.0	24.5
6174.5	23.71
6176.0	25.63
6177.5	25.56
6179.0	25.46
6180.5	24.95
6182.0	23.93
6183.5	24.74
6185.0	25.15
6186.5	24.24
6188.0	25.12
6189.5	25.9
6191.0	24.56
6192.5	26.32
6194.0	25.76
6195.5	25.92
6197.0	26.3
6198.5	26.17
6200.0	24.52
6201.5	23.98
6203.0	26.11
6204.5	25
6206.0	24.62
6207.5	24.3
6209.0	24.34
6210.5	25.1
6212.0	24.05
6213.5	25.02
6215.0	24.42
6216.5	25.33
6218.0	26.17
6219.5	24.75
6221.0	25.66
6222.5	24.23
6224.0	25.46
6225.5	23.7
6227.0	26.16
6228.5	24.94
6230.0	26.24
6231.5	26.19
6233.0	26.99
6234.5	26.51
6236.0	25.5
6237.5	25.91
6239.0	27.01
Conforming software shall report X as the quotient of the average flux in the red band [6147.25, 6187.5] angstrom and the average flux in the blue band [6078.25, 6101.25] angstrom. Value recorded 1.05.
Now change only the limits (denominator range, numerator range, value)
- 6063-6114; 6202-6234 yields 1.07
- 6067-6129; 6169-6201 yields 1.06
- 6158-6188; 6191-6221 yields 1.01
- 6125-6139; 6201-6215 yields 1.02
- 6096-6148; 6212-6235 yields 1.06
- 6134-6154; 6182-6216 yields 1.03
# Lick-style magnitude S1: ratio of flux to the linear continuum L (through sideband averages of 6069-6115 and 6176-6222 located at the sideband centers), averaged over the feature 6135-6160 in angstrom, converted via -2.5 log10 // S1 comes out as 0.00 mag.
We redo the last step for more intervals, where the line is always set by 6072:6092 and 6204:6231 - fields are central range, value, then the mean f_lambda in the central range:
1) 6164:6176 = -0.02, 24.8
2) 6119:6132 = -0.02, 24.3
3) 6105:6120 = 0.00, 23.7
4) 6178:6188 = -0.01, 24.8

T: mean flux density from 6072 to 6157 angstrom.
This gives 23.9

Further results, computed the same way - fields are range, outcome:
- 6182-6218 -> 25.1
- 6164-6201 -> 25.1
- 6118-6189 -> 24.6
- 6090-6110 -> 23.7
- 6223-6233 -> 25.5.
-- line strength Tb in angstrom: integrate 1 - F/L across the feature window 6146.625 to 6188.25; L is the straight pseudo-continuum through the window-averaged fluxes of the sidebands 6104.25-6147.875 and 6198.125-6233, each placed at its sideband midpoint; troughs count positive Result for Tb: -0.4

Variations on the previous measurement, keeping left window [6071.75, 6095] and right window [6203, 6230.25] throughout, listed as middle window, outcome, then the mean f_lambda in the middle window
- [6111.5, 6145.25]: -0.4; 24.2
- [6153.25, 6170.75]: -0.4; 24.8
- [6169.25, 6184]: -0.3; 24.9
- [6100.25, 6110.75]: -0.1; 23.9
